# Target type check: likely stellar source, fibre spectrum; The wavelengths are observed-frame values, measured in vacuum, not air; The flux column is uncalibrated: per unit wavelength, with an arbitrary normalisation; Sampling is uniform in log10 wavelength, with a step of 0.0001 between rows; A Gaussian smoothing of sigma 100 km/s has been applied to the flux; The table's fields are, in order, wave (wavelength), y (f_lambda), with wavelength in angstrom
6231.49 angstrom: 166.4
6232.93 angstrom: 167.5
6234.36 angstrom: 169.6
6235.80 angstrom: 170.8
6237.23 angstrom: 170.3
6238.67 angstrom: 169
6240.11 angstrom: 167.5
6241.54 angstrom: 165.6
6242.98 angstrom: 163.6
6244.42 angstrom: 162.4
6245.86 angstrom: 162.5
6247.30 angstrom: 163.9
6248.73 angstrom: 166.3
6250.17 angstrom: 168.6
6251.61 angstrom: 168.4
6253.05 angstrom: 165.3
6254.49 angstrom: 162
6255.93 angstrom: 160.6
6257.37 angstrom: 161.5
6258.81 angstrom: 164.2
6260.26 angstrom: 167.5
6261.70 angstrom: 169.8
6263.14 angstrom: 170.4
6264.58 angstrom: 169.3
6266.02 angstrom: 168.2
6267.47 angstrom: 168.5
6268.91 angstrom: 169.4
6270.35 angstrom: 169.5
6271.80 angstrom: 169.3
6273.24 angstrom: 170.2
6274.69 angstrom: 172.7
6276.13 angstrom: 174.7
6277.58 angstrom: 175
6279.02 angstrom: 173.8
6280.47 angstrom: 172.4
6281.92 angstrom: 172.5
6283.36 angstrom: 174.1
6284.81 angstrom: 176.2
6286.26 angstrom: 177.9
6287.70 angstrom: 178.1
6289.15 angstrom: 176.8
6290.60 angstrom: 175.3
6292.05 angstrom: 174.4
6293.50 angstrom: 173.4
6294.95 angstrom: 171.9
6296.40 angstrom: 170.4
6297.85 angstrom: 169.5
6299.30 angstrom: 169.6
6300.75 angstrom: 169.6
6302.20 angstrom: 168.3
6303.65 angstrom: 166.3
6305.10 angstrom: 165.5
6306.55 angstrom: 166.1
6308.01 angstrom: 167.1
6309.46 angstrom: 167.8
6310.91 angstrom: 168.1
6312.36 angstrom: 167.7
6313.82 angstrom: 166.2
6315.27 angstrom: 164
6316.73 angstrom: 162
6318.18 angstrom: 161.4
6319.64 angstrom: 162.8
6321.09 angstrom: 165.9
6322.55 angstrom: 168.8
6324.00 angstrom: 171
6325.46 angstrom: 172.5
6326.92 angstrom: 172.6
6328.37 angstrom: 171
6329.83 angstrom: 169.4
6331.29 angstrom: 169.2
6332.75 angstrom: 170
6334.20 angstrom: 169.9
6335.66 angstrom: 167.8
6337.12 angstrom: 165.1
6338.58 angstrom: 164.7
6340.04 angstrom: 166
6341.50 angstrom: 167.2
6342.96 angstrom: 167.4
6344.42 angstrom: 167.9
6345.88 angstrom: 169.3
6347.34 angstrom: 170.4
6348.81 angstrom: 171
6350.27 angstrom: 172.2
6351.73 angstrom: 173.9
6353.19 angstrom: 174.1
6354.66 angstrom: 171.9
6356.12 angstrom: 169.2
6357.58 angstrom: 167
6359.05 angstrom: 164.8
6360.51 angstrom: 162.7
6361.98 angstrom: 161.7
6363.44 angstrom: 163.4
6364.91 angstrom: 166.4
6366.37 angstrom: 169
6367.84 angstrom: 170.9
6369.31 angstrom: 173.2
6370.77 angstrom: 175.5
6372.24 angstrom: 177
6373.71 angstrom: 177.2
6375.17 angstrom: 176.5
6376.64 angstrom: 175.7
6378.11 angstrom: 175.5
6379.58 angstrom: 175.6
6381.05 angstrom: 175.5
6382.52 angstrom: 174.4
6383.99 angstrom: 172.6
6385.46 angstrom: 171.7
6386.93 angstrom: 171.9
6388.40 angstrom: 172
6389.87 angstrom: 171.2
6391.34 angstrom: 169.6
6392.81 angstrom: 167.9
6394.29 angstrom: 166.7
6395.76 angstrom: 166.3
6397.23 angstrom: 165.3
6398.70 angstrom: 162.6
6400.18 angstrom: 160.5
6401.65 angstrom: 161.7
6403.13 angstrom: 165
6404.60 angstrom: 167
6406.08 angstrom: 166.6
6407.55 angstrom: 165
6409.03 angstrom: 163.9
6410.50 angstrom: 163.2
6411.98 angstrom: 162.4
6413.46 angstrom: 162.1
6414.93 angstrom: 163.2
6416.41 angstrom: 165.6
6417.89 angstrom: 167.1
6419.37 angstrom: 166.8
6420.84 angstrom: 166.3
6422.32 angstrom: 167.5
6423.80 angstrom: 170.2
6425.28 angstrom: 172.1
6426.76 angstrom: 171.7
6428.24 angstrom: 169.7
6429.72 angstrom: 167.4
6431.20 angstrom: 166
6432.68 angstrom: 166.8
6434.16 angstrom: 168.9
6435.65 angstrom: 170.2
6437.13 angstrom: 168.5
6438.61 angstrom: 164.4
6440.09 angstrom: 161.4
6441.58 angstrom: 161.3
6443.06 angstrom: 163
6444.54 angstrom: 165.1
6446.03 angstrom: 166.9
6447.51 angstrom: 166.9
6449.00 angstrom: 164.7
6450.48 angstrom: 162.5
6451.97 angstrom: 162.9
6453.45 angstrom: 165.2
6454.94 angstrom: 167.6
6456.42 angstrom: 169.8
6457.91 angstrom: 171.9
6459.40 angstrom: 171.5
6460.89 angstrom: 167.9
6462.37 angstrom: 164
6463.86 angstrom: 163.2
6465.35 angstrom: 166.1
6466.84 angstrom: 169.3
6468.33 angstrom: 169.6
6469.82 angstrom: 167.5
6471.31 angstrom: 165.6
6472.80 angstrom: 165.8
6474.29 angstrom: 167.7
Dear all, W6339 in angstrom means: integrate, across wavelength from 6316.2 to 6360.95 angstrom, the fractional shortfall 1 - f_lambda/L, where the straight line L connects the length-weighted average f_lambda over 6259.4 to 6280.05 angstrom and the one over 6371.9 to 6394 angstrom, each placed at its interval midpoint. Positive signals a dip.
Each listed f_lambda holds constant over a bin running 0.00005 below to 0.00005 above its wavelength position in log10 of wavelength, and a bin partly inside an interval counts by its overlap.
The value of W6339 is 1.0 angstrom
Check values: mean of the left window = 171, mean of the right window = 173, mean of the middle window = 168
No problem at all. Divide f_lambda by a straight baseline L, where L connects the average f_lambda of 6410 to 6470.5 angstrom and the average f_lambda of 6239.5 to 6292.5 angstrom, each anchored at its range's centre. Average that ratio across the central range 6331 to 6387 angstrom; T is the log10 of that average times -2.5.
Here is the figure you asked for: -0.02 mag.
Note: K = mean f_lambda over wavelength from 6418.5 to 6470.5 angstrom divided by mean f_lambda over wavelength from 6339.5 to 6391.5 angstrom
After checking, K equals 1.0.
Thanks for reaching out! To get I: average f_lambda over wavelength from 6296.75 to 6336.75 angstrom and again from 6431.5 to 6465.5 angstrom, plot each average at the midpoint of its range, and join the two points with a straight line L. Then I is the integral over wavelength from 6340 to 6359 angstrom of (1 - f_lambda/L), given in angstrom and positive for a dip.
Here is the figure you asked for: -0.27 angstrom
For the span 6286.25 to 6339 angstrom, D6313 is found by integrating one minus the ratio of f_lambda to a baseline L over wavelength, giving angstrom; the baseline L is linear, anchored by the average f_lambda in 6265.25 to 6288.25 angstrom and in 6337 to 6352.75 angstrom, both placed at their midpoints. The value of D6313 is 0.5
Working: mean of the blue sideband 173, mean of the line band 169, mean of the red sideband 169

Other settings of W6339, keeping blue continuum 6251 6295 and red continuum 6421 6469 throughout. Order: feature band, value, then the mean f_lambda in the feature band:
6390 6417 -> 0.5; 165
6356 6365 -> 0.2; 165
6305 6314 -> 0.2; 167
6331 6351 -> 0.1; 168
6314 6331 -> 0.2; 167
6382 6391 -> -0.2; 172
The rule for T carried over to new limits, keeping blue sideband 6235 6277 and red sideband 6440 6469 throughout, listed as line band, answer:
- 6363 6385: -0.04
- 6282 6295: -0.05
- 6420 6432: -0.02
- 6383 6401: -0.01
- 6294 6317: 0.00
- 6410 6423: 0.01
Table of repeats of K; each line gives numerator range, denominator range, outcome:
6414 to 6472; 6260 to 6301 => 0.97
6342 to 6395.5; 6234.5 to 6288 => 1.01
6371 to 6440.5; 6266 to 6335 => 0.99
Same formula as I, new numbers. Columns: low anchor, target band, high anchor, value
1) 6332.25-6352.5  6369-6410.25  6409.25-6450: -0.6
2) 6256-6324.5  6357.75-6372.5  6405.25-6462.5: 0.0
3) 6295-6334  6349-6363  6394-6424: -0.2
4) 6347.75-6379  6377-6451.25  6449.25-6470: 0.7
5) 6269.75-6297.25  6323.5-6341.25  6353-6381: 0.3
